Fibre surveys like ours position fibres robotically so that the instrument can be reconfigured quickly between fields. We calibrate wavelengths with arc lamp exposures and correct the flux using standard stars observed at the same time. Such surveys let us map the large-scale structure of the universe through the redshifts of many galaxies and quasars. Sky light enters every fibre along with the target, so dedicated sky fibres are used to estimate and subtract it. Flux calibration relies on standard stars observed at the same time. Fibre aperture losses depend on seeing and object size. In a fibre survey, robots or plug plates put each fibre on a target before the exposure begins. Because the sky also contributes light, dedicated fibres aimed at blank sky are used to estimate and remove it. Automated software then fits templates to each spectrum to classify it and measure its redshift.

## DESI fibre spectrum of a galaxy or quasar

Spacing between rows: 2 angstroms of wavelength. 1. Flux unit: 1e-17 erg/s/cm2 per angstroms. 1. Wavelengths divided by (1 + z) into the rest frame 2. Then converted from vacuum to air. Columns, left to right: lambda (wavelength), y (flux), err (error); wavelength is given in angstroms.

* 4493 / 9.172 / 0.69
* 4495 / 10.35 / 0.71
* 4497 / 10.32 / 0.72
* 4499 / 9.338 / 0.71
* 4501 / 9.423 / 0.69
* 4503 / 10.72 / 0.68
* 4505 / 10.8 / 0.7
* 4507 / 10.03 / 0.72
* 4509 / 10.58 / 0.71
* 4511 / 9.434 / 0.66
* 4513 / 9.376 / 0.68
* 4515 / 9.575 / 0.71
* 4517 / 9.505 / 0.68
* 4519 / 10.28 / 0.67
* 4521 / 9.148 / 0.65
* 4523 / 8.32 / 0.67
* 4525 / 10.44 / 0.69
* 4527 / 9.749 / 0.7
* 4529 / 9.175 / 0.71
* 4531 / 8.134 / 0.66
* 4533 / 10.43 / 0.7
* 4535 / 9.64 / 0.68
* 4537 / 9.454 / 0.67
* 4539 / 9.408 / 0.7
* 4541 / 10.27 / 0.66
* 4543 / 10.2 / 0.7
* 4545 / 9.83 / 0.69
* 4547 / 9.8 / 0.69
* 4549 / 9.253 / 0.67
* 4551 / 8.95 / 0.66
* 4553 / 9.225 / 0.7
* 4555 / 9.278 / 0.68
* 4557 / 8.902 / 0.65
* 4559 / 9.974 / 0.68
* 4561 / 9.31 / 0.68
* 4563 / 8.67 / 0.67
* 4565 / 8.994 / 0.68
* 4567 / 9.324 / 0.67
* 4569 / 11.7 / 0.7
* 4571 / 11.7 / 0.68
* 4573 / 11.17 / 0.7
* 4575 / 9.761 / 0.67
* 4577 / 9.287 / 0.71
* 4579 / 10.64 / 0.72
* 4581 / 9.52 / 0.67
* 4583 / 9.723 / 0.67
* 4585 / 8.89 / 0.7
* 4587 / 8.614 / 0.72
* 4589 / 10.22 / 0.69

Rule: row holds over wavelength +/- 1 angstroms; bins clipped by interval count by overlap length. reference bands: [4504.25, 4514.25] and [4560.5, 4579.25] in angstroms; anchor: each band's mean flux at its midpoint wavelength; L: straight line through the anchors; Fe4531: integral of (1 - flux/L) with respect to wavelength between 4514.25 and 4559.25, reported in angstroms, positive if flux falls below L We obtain 2.3 angstroms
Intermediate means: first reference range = 10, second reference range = 10.1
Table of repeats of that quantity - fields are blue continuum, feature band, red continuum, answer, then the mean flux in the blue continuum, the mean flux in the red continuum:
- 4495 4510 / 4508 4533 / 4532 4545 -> 1.3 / 10.2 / 9.89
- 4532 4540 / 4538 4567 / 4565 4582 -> 1.6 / 9.73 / 10.3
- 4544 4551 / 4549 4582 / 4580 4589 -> -1.2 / 9.53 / 9.3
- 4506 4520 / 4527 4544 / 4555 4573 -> 0.4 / 9.83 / 9.87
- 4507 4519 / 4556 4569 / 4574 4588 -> 0.2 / 9.77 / 9.49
